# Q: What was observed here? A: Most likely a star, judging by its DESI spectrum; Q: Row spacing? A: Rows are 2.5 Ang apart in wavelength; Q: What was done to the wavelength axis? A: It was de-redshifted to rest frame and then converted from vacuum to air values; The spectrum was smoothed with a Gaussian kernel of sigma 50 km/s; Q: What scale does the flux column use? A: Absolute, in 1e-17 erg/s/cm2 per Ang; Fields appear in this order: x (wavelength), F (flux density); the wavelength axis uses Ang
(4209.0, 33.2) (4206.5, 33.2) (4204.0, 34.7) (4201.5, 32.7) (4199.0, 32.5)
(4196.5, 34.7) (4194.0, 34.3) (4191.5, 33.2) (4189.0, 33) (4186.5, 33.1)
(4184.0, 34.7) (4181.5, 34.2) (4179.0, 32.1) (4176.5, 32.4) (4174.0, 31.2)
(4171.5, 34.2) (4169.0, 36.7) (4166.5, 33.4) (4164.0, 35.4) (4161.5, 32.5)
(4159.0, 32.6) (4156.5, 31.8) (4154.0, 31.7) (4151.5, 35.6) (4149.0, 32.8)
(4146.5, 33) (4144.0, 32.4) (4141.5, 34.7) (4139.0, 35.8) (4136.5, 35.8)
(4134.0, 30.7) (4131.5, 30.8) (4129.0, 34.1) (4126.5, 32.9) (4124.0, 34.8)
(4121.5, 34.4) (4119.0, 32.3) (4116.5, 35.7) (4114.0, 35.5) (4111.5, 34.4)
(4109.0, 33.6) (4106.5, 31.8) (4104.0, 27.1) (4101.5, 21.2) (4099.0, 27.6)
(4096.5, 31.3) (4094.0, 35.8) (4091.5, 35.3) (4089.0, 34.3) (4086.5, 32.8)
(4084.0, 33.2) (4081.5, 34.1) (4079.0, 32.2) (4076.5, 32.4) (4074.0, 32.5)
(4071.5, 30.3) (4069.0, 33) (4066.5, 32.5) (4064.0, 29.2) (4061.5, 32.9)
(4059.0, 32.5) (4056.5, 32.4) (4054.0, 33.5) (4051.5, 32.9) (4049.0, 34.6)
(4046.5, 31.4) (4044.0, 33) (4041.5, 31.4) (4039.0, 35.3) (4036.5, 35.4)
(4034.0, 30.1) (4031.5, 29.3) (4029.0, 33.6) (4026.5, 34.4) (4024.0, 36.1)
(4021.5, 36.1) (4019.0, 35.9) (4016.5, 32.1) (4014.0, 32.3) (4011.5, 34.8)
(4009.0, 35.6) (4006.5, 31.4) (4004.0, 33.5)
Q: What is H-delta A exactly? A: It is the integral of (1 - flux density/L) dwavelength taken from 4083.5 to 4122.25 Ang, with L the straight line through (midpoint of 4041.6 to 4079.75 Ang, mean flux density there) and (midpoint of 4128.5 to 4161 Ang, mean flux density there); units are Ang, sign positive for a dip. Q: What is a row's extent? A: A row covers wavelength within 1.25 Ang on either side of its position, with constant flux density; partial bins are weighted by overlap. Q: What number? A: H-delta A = 0.6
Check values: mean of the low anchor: 32.3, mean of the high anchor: 33.2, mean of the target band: 32.2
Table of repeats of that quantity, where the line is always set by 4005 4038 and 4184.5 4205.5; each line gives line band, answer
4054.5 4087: 1.2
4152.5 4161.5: 0.4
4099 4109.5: 1.8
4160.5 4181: 0.0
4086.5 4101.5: 0.8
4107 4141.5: -0.3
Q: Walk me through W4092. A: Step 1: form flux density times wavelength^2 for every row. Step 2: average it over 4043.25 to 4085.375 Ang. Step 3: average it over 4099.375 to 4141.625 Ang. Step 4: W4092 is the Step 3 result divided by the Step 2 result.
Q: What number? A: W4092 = 1.03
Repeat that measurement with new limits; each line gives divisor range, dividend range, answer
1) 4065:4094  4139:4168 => 1.05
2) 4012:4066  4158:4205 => 1.09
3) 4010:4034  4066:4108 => 0.97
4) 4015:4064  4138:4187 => 1.07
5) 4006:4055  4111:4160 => 1.06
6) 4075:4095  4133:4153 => 1.03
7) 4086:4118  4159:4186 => 1.09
